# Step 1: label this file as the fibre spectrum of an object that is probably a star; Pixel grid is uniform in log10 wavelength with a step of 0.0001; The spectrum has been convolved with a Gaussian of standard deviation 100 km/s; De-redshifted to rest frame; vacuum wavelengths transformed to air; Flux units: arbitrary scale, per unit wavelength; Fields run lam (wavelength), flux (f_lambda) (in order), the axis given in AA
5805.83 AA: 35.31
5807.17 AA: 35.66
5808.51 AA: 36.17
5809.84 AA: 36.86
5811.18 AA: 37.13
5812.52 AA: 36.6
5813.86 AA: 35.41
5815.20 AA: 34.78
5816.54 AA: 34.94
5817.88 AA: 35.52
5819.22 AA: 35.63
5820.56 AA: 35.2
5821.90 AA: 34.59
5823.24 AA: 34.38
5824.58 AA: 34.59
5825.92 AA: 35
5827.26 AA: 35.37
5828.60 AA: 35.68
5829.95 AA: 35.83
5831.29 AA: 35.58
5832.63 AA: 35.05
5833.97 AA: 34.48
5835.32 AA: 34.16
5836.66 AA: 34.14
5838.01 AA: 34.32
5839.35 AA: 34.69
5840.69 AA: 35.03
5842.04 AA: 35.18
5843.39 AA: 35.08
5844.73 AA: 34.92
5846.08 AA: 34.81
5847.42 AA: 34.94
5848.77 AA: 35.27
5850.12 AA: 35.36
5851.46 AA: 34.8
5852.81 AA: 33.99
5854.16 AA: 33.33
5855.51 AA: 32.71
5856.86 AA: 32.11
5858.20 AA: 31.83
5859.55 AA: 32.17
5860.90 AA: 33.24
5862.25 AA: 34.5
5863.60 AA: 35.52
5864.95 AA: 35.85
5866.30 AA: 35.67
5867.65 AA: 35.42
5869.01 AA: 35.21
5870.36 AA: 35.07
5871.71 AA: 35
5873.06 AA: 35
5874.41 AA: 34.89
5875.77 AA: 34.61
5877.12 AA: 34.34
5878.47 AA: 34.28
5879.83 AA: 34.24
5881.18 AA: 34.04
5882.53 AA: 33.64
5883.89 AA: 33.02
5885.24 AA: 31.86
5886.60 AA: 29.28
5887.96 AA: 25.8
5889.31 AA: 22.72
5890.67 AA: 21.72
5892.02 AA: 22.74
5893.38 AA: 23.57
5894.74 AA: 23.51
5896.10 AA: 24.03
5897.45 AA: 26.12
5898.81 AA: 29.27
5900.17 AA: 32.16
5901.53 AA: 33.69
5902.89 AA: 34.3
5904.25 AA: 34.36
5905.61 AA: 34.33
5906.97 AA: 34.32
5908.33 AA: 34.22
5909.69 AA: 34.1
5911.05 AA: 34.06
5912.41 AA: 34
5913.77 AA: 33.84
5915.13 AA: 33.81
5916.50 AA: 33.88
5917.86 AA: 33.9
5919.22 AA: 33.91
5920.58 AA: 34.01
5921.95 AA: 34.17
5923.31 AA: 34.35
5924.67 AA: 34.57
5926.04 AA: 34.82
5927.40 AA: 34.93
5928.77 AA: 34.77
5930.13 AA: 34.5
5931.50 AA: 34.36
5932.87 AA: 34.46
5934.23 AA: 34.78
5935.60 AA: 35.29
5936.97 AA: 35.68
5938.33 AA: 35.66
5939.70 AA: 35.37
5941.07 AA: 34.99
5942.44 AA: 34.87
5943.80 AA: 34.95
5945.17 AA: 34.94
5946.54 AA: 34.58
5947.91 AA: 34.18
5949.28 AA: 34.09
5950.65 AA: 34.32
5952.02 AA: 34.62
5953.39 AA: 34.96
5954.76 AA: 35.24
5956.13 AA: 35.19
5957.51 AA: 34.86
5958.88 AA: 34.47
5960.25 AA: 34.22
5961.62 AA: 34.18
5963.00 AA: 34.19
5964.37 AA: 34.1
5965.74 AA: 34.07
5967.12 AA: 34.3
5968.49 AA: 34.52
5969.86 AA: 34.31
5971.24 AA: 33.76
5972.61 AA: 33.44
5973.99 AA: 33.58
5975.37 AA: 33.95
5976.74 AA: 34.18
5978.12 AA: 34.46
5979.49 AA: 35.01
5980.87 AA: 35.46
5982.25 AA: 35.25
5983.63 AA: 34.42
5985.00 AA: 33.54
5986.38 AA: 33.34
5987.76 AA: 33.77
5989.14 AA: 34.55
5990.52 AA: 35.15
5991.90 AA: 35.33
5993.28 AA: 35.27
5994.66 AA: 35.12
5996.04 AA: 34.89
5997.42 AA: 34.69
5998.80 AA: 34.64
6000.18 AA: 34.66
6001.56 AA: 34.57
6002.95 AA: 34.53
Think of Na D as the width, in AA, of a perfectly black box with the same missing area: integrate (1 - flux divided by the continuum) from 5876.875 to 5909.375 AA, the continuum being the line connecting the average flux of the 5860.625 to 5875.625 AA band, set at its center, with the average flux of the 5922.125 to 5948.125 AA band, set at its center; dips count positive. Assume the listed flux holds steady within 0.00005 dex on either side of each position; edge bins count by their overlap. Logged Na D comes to 4.6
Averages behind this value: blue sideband 35.1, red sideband 34.9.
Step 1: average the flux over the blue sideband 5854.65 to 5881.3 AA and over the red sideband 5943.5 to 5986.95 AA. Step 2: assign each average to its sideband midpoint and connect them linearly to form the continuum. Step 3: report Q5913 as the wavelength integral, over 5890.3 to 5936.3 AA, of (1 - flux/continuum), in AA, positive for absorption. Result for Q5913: 2.8 AA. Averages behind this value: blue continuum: 34.3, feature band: 32.3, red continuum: 34.4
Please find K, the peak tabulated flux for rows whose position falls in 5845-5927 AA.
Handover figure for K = 35.85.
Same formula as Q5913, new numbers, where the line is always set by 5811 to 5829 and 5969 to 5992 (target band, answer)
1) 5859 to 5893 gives 2.6 AA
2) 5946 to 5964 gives 0.0 AA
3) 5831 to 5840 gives 0.2 AA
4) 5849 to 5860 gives 0.5 AA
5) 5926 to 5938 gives -0.1 AA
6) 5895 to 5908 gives 1.3 AA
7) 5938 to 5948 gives -0.1 AA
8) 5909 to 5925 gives 0.3 AA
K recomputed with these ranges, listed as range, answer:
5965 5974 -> 34.52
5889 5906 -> 34.36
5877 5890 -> 34.34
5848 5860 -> 35.36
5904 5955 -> 35.68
